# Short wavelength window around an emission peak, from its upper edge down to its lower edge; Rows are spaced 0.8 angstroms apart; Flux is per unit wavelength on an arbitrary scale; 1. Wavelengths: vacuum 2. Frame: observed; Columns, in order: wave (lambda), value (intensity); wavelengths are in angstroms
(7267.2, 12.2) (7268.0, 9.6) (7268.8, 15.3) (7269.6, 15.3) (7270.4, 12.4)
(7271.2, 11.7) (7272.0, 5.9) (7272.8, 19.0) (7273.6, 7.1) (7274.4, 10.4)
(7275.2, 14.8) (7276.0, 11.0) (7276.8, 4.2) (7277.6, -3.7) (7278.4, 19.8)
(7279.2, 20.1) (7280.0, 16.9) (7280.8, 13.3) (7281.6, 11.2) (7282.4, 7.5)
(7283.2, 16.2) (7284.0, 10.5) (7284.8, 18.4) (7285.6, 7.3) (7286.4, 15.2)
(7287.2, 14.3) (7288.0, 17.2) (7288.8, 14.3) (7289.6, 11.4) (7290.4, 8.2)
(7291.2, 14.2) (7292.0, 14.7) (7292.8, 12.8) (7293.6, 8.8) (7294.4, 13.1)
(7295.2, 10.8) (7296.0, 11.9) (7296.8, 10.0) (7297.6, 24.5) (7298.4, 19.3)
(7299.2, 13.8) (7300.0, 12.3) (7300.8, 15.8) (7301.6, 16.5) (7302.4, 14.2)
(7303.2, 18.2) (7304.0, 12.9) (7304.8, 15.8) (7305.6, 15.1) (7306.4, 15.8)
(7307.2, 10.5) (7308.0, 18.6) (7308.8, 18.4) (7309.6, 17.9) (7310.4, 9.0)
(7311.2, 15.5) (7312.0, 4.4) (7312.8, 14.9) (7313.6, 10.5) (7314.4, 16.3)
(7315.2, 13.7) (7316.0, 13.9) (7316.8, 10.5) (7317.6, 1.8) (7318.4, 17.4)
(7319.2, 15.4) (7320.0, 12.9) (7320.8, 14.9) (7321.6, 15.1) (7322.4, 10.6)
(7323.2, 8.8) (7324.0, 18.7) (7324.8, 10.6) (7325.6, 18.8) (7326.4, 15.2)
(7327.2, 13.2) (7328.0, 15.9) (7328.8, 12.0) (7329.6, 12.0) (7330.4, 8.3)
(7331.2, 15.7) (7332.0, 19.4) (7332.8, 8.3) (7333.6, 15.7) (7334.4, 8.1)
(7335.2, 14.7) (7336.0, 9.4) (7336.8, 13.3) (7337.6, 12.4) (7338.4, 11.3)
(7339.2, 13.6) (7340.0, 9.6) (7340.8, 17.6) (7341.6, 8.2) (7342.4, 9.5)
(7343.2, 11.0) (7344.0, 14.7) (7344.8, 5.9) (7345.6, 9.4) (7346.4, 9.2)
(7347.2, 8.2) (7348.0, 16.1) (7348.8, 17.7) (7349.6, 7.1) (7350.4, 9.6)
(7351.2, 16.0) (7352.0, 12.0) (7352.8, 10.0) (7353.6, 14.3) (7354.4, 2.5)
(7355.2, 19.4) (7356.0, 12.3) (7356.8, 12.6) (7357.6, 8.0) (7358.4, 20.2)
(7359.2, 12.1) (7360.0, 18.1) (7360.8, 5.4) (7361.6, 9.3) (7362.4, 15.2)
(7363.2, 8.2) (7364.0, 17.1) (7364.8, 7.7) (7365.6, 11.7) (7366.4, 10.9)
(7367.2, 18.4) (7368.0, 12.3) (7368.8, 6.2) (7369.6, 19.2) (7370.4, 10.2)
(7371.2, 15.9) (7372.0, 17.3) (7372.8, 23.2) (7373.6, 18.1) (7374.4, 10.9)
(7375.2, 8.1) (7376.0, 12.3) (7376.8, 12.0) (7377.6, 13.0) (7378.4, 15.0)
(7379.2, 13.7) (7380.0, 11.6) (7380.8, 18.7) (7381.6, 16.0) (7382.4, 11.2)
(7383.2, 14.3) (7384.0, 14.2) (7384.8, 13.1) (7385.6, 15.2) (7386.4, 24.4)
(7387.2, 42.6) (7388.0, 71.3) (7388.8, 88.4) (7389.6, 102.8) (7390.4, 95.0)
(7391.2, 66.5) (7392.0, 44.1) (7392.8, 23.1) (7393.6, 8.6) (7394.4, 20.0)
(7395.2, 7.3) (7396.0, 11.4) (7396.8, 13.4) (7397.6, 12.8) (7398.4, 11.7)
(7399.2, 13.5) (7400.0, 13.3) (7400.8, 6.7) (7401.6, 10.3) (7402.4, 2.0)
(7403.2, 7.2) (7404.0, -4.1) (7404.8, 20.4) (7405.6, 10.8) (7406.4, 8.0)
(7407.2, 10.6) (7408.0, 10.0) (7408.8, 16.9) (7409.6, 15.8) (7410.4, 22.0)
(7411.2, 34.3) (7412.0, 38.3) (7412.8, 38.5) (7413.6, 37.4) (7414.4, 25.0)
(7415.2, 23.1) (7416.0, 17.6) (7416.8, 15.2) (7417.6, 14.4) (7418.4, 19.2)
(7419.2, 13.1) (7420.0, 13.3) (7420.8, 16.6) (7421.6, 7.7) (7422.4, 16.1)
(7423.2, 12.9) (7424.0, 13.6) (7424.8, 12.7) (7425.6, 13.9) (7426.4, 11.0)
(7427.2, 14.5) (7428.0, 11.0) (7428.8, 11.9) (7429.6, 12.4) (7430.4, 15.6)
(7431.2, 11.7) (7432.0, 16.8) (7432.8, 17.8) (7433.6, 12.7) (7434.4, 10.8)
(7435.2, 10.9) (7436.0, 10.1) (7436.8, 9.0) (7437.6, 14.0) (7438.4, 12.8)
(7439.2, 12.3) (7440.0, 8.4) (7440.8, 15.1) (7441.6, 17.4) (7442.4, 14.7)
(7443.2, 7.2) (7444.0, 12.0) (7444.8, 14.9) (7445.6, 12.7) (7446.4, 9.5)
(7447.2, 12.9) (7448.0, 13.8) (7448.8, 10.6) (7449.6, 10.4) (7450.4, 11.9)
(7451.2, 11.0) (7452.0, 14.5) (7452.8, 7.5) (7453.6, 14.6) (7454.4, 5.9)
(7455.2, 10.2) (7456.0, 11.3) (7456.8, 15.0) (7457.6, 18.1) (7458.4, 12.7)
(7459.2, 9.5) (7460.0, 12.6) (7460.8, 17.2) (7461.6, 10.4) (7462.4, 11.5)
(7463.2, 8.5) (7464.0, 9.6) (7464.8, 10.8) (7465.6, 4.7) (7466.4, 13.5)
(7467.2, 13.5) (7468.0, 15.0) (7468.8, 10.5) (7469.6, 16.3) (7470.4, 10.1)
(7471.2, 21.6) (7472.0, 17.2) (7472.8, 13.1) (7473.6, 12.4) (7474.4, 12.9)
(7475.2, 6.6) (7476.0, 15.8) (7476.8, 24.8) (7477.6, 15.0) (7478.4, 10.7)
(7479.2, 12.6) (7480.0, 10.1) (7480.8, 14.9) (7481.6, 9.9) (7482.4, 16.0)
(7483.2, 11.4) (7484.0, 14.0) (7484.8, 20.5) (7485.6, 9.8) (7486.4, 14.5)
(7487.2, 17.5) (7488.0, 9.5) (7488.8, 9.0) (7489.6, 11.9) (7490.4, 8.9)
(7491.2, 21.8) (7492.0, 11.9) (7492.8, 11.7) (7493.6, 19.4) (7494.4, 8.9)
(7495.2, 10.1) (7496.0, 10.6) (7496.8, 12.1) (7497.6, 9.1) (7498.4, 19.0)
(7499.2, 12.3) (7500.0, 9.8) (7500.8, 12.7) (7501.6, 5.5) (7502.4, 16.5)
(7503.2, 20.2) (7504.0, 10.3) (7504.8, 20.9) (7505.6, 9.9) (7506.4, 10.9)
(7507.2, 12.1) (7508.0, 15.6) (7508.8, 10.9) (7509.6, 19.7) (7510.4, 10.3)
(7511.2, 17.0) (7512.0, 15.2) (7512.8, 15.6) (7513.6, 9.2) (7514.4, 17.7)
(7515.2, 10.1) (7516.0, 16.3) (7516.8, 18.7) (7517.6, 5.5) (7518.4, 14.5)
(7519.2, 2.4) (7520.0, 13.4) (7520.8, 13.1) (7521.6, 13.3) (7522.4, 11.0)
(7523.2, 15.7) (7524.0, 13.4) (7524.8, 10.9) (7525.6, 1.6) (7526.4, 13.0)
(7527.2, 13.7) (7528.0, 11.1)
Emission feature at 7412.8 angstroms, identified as [N II]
